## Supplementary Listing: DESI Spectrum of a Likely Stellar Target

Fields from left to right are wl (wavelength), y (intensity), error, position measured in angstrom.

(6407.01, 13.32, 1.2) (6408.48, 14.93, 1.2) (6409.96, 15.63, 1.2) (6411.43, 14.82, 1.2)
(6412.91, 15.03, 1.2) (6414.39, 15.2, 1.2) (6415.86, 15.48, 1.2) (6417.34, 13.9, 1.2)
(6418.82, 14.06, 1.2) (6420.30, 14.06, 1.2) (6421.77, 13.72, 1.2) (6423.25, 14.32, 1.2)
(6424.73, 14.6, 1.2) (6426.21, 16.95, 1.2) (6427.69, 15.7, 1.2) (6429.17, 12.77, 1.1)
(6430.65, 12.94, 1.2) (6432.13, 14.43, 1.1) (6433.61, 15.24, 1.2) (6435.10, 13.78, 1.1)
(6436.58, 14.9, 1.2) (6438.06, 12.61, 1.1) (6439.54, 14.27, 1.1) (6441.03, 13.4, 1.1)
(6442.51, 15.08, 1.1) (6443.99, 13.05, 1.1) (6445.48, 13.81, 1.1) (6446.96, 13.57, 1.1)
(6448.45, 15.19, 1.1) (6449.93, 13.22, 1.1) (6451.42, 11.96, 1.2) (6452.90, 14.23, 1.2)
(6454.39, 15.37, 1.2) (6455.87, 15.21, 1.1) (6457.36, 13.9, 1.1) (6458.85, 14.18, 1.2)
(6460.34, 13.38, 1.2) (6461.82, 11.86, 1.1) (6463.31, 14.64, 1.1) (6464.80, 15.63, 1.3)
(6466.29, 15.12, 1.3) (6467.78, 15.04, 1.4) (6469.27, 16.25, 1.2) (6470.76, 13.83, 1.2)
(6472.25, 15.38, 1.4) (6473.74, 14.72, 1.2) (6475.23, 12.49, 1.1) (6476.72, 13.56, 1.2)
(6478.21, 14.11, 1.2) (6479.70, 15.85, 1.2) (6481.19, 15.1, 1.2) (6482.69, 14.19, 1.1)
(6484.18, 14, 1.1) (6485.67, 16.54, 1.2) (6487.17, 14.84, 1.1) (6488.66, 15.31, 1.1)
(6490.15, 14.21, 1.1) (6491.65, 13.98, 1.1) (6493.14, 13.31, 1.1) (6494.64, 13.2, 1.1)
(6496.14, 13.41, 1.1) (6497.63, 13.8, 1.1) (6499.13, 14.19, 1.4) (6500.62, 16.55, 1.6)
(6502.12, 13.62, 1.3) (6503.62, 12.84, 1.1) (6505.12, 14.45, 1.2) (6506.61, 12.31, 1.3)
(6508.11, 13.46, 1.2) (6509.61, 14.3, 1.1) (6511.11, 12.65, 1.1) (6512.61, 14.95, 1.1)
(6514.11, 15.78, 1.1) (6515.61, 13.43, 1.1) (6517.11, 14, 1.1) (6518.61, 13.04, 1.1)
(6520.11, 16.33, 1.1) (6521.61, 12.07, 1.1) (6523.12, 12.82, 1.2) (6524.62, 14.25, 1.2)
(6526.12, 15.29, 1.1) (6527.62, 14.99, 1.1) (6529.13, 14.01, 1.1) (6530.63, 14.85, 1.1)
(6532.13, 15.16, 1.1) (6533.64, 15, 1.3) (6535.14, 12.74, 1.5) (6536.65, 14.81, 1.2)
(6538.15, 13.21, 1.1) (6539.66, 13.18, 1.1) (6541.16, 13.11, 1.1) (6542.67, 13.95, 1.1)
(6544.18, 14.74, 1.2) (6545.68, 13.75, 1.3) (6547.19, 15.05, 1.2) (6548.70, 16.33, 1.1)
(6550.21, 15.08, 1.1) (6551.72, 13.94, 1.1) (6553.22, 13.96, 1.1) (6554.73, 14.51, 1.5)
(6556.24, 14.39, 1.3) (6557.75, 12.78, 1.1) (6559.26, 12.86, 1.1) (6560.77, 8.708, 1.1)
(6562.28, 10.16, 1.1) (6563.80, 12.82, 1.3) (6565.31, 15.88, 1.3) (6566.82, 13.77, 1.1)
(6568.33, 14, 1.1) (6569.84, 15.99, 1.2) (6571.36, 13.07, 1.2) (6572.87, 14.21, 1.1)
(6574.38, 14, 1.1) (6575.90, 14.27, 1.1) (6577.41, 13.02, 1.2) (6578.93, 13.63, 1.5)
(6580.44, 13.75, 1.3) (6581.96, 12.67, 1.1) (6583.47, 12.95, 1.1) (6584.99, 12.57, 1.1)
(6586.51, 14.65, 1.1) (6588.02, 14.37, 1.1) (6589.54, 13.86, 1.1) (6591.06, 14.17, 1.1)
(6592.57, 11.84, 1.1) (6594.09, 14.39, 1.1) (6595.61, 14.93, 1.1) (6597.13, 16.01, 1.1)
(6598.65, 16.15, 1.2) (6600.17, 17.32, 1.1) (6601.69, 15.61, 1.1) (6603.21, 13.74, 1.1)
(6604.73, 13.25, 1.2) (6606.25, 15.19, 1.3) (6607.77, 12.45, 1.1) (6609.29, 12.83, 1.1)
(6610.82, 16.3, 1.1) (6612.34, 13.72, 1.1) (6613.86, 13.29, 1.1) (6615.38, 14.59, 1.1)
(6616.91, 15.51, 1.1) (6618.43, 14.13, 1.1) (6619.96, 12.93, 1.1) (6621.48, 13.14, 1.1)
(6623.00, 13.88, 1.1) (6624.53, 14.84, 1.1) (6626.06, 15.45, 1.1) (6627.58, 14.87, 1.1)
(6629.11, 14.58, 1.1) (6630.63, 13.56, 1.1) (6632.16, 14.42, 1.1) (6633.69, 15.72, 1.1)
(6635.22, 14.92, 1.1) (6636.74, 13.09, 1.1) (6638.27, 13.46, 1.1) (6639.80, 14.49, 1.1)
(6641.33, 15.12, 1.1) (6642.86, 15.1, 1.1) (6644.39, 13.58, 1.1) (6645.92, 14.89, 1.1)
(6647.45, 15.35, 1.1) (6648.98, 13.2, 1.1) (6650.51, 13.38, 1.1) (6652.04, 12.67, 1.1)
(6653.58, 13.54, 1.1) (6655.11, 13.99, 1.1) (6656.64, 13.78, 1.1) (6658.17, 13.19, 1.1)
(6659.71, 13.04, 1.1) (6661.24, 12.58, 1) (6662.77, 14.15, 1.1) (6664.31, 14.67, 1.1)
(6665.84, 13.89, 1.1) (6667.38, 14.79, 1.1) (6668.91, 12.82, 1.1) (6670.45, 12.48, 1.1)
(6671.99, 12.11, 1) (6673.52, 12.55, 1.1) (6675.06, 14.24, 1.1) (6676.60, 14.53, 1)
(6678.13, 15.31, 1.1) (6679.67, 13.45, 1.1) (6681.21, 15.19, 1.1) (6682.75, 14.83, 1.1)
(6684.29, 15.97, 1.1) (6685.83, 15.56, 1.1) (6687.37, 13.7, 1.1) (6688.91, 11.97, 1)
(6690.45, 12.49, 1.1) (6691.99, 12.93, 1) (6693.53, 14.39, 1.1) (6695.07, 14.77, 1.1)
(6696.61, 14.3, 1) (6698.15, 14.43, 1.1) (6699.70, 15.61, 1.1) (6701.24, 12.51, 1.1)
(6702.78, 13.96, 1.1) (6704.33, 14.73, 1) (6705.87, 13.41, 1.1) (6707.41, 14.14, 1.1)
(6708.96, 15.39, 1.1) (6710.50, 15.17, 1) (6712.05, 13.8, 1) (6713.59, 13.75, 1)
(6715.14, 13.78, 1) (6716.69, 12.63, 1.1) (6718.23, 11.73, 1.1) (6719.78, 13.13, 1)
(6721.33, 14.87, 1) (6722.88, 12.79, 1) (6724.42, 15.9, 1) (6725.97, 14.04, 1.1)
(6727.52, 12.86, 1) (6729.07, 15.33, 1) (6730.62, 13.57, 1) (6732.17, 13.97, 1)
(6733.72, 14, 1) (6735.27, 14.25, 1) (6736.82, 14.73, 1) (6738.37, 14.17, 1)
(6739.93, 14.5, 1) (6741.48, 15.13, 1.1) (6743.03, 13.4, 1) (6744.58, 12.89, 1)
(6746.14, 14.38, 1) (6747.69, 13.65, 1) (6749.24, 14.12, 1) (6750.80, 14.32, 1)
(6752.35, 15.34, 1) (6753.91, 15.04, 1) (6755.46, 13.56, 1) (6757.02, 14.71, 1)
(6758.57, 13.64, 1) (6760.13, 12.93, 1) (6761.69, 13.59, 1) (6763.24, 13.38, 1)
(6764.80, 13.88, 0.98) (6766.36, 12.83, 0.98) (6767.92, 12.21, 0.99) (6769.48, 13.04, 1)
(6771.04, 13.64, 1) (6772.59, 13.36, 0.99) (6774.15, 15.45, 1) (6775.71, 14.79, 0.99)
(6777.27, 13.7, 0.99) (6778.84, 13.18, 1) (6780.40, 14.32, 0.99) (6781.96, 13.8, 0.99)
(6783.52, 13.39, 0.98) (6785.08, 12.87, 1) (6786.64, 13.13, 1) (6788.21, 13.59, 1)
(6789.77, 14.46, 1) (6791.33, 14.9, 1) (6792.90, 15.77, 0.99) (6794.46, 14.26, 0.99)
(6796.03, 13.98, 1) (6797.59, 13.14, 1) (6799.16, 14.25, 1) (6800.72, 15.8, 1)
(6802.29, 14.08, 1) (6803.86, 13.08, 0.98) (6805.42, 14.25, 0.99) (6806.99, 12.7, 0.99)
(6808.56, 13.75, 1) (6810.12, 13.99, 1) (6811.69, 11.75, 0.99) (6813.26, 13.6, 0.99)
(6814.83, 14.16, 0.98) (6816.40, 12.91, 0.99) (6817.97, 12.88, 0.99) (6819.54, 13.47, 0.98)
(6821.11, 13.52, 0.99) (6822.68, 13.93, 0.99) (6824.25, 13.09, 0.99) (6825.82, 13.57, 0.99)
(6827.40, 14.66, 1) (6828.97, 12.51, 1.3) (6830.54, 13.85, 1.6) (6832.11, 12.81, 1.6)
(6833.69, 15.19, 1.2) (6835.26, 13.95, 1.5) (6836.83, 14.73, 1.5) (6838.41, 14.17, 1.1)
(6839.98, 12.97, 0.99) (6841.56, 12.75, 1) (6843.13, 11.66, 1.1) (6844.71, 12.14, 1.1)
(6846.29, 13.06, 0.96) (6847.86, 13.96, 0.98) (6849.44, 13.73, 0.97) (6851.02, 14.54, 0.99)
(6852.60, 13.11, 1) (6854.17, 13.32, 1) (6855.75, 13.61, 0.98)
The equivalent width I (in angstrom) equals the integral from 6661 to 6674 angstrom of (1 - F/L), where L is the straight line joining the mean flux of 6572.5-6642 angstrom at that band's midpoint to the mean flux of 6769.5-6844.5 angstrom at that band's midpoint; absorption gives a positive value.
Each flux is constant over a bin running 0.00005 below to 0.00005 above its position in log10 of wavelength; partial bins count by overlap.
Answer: 0.6 angstrom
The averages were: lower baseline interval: 14.2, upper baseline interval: 13.7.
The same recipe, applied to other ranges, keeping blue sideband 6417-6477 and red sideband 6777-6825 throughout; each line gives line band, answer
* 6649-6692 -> 0.6 angstrom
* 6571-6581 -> 0.2 angstrom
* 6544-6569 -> 0.7 angstrom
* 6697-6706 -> -0.2 angstrom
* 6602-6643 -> -0.8 angstrom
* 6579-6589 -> 0.4 angstrom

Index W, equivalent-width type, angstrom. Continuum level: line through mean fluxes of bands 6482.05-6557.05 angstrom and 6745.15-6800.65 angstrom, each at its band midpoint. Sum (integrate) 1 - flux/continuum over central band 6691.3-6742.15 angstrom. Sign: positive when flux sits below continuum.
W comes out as -0.4 angstrom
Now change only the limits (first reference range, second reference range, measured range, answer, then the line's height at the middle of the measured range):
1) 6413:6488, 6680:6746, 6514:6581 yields 1.61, 14.2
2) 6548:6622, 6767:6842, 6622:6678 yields -0.36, 13.9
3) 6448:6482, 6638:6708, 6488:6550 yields 0.56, 14.2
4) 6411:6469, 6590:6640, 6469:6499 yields -0.13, 14.3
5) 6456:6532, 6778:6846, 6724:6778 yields -0.92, 13.8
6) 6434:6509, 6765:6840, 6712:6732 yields 0.21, 13.9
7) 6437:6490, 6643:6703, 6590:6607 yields -0.89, 14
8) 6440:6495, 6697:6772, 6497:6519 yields 0.41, 14.2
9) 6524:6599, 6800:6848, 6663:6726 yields -1.14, 13.7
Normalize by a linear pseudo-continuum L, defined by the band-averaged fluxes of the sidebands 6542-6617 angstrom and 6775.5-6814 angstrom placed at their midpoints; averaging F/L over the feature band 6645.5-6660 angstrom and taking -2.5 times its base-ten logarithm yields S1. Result 0.02 mag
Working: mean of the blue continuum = 14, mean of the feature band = 13.7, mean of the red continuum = 13.8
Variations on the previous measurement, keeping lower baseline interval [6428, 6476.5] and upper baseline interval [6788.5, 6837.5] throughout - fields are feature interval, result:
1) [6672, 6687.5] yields -0.039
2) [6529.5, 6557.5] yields -0.019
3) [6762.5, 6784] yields 0.018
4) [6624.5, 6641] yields -0.039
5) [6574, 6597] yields 0.022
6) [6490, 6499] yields 0.035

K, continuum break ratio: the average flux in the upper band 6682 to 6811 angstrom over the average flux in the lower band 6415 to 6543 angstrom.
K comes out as 0.98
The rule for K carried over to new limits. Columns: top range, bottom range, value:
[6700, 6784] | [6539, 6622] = 1.00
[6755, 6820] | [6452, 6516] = 0.96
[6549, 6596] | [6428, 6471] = 0.96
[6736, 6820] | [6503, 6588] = 1.00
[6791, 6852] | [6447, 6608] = 0.97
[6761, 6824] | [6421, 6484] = 0.96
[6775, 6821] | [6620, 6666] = 0.98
